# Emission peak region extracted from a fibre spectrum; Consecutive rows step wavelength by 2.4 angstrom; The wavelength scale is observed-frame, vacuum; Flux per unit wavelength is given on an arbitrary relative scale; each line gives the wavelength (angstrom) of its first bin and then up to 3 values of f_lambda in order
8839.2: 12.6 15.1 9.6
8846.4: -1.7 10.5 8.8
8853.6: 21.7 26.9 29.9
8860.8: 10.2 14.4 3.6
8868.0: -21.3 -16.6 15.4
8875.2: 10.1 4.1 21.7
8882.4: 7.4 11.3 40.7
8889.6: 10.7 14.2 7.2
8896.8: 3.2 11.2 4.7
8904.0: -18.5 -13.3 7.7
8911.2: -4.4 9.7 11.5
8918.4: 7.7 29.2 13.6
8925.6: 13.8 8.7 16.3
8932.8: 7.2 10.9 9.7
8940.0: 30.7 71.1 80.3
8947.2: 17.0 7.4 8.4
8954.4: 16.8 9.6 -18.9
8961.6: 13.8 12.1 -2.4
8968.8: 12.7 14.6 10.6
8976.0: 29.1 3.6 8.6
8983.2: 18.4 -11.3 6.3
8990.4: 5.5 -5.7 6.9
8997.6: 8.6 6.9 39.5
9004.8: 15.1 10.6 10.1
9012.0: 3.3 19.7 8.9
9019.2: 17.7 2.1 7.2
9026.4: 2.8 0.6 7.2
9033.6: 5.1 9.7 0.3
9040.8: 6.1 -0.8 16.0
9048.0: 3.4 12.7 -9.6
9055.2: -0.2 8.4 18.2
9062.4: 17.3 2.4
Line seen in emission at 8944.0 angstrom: [O III] 5007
